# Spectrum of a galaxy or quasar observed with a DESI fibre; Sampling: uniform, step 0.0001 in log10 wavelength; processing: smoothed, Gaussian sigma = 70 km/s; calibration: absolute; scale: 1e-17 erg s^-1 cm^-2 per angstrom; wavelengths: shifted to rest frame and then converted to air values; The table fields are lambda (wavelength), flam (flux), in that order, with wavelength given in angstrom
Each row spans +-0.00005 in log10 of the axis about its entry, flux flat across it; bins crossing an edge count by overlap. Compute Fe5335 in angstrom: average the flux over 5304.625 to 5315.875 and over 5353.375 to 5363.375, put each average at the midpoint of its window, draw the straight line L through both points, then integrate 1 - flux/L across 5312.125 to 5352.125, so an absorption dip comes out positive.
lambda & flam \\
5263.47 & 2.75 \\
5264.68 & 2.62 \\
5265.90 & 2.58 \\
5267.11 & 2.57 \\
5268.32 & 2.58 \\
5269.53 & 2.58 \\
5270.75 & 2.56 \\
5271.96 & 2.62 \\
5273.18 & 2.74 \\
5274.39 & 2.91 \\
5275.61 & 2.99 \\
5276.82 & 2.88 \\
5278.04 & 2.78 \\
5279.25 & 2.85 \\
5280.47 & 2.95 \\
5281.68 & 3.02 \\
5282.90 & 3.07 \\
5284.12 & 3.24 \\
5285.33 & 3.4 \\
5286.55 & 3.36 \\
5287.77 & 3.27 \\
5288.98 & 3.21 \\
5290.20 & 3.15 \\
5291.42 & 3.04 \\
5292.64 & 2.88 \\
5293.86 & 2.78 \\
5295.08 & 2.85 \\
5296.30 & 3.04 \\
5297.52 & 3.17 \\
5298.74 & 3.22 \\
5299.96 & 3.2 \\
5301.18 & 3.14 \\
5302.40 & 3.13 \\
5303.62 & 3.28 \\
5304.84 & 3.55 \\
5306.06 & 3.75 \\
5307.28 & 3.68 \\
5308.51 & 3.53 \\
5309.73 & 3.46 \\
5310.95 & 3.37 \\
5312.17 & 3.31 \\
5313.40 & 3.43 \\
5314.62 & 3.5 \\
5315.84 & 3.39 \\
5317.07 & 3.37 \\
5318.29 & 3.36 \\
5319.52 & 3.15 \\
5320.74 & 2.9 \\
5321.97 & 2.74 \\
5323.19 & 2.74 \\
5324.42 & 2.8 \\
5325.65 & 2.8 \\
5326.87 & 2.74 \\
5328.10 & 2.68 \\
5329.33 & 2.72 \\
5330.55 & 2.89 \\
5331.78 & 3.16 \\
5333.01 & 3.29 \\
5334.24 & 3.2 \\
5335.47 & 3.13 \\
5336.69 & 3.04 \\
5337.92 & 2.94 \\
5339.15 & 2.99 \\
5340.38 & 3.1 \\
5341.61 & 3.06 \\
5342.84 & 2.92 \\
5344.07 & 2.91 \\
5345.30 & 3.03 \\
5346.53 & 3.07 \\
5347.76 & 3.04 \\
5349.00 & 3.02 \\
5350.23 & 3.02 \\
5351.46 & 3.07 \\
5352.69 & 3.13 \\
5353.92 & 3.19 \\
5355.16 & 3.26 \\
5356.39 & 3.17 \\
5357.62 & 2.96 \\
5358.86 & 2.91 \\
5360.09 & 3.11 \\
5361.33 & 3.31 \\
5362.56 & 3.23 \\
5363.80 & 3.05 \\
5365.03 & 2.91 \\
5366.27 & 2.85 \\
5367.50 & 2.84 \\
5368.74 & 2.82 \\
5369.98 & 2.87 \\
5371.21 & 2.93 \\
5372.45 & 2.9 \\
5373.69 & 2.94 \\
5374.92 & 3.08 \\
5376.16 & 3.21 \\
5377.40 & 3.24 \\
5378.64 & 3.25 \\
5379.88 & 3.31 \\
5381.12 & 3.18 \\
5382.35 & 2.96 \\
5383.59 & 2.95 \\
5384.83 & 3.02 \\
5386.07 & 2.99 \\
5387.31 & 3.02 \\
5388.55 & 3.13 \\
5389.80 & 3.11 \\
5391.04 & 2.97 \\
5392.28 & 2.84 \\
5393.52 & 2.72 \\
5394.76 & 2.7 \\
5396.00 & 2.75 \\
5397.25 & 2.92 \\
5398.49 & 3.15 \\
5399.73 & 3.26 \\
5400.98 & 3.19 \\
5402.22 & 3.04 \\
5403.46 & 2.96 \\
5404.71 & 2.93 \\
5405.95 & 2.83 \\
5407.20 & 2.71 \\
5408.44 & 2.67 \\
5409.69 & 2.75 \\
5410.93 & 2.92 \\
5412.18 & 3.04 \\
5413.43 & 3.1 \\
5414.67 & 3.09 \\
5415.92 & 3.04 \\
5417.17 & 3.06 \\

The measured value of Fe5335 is 3.5 angstrom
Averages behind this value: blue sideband 3.5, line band 3.04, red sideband 3.14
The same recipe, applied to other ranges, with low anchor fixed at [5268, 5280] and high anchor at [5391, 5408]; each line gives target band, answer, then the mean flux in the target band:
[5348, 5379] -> -1.88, 3.05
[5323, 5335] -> -0.35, 2.91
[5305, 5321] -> -3.47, 3.42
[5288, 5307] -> -2.62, 3.17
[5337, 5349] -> -0.68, 3.01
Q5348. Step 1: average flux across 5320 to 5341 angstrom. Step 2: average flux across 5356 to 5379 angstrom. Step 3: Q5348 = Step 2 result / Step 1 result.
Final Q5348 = 1.03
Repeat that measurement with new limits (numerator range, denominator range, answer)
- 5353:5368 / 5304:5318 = 0.88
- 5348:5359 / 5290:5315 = 0.95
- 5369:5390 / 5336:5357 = 1.00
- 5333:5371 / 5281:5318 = 0.93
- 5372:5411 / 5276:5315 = 0.93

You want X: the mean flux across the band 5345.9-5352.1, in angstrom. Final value 3.04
